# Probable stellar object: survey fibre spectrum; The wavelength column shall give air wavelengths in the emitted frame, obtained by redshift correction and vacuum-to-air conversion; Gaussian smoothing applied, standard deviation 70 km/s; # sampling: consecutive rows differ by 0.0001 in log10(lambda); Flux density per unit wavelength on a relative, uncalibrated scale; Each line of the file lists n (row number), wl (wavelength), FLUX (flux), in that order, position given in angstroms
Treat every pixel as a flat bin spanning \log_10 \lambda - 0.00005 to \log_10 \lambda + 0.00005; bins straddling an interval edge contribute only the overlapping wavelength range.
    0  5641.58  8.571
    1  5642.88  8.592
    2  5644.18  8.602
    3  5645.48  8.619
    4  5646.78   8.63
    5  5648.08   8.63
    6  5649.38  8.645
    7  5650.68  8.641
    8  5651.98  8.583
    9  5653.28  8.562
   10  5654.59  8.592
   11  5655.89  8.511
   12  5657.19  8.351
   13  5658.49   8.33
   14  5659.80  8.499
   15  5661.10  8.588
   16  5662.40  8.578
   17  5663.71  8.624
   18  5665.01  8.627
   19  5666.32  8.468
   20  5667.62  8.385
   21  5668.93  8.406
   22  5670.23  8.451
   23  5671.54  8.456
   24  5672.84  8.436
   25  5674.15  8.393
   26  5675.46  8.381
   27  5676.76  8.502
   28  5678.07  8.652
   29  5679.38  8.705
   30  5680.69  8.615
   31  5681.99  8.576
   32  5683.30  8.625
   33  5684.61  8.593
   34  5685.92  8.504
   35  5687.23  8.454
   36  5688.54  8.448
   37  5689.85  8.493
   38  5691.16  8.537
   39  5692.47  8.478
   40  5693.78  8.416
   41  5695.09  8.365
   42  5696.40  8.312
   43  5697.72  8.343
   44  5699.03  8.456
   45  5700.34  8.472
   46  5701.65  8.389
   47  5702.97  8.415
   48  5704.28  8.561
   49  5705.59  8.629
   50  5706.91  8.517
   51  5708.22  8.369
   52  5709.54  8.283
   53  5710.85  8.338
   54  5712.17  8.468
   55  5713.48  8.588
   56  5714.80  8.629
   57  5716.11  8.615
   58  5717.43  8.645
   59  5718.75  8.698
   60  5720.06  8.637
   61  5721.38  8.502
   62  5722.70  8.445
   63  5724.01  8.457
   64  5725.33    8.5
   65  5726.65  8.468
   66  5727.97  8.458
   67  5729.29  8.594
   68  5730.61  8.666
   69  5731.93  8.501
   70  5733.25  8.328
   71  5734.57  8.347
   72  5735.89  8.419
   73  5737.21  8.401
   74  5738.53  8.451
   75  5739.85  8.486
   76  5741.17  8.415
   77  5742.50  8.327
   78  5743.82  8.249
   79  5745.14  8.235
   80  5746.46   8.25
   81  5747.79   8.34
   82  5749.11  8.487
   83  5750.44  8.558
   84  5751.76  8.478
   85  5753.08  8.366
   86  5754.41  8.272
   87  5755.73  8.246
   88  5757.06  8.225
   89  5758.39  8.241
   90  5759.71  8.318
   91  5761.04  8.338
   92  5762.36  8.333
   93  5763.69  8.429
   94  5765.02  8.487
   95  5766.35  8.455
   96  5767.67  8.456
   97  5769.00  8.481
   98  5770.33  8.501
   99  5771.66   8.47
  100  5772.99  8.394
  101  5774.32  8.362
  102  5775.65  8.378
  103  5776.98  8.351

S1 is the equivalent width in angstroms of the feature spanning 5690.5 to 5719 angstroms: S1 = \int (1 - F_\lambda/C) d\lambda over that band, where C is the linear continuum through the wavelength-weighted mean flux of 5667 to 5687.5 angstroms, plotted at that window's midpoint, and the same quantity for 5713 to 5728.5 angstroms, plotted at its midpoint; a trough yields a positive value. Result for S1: 0.21 angstroms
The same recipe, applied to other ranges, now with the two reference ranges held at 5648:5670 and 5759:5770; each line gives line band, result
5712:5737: -0.19 angstroms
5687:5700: 0.09 angstroms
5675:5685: -0.09 angstroms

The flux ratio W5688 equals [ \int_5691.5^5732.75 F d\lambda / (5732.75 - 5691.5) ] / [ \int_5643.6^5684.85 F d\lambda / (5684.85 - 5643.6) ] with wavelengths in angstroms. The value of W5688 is 0.99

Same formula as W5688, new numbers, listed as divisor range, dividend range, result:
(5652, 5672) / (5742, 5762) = 0.98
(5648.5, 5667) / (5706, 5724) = 1.00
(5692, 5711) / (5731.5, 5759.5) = 0.99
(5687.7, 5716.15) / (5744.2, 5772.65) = 0.99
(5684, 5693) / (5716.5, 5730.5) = 1.01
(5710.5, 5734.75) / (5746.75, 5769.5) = 0.98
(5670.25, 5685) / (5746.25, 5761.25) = 0.98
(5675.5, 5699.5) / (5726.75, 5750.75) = 0.99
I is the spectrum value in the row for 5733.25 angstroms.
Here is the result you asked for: 8.328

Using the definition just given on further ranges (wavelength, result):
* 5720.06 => 8.637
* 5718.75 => 8.698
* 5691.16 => 8.537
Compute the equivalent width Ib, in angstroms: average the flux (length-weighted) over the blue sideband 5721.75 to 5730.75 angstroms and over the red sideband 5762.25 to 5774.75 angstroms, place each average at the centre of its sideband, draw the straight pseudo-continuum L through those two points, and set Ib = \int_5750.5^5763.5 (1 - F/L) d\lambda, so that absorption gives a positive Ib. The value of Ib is 0.2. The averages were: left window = 8.5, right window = 8.44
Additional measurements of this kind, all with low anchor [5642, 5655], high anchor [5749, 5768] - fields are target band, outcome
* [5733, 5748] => 0.10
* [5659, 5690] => 0.12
